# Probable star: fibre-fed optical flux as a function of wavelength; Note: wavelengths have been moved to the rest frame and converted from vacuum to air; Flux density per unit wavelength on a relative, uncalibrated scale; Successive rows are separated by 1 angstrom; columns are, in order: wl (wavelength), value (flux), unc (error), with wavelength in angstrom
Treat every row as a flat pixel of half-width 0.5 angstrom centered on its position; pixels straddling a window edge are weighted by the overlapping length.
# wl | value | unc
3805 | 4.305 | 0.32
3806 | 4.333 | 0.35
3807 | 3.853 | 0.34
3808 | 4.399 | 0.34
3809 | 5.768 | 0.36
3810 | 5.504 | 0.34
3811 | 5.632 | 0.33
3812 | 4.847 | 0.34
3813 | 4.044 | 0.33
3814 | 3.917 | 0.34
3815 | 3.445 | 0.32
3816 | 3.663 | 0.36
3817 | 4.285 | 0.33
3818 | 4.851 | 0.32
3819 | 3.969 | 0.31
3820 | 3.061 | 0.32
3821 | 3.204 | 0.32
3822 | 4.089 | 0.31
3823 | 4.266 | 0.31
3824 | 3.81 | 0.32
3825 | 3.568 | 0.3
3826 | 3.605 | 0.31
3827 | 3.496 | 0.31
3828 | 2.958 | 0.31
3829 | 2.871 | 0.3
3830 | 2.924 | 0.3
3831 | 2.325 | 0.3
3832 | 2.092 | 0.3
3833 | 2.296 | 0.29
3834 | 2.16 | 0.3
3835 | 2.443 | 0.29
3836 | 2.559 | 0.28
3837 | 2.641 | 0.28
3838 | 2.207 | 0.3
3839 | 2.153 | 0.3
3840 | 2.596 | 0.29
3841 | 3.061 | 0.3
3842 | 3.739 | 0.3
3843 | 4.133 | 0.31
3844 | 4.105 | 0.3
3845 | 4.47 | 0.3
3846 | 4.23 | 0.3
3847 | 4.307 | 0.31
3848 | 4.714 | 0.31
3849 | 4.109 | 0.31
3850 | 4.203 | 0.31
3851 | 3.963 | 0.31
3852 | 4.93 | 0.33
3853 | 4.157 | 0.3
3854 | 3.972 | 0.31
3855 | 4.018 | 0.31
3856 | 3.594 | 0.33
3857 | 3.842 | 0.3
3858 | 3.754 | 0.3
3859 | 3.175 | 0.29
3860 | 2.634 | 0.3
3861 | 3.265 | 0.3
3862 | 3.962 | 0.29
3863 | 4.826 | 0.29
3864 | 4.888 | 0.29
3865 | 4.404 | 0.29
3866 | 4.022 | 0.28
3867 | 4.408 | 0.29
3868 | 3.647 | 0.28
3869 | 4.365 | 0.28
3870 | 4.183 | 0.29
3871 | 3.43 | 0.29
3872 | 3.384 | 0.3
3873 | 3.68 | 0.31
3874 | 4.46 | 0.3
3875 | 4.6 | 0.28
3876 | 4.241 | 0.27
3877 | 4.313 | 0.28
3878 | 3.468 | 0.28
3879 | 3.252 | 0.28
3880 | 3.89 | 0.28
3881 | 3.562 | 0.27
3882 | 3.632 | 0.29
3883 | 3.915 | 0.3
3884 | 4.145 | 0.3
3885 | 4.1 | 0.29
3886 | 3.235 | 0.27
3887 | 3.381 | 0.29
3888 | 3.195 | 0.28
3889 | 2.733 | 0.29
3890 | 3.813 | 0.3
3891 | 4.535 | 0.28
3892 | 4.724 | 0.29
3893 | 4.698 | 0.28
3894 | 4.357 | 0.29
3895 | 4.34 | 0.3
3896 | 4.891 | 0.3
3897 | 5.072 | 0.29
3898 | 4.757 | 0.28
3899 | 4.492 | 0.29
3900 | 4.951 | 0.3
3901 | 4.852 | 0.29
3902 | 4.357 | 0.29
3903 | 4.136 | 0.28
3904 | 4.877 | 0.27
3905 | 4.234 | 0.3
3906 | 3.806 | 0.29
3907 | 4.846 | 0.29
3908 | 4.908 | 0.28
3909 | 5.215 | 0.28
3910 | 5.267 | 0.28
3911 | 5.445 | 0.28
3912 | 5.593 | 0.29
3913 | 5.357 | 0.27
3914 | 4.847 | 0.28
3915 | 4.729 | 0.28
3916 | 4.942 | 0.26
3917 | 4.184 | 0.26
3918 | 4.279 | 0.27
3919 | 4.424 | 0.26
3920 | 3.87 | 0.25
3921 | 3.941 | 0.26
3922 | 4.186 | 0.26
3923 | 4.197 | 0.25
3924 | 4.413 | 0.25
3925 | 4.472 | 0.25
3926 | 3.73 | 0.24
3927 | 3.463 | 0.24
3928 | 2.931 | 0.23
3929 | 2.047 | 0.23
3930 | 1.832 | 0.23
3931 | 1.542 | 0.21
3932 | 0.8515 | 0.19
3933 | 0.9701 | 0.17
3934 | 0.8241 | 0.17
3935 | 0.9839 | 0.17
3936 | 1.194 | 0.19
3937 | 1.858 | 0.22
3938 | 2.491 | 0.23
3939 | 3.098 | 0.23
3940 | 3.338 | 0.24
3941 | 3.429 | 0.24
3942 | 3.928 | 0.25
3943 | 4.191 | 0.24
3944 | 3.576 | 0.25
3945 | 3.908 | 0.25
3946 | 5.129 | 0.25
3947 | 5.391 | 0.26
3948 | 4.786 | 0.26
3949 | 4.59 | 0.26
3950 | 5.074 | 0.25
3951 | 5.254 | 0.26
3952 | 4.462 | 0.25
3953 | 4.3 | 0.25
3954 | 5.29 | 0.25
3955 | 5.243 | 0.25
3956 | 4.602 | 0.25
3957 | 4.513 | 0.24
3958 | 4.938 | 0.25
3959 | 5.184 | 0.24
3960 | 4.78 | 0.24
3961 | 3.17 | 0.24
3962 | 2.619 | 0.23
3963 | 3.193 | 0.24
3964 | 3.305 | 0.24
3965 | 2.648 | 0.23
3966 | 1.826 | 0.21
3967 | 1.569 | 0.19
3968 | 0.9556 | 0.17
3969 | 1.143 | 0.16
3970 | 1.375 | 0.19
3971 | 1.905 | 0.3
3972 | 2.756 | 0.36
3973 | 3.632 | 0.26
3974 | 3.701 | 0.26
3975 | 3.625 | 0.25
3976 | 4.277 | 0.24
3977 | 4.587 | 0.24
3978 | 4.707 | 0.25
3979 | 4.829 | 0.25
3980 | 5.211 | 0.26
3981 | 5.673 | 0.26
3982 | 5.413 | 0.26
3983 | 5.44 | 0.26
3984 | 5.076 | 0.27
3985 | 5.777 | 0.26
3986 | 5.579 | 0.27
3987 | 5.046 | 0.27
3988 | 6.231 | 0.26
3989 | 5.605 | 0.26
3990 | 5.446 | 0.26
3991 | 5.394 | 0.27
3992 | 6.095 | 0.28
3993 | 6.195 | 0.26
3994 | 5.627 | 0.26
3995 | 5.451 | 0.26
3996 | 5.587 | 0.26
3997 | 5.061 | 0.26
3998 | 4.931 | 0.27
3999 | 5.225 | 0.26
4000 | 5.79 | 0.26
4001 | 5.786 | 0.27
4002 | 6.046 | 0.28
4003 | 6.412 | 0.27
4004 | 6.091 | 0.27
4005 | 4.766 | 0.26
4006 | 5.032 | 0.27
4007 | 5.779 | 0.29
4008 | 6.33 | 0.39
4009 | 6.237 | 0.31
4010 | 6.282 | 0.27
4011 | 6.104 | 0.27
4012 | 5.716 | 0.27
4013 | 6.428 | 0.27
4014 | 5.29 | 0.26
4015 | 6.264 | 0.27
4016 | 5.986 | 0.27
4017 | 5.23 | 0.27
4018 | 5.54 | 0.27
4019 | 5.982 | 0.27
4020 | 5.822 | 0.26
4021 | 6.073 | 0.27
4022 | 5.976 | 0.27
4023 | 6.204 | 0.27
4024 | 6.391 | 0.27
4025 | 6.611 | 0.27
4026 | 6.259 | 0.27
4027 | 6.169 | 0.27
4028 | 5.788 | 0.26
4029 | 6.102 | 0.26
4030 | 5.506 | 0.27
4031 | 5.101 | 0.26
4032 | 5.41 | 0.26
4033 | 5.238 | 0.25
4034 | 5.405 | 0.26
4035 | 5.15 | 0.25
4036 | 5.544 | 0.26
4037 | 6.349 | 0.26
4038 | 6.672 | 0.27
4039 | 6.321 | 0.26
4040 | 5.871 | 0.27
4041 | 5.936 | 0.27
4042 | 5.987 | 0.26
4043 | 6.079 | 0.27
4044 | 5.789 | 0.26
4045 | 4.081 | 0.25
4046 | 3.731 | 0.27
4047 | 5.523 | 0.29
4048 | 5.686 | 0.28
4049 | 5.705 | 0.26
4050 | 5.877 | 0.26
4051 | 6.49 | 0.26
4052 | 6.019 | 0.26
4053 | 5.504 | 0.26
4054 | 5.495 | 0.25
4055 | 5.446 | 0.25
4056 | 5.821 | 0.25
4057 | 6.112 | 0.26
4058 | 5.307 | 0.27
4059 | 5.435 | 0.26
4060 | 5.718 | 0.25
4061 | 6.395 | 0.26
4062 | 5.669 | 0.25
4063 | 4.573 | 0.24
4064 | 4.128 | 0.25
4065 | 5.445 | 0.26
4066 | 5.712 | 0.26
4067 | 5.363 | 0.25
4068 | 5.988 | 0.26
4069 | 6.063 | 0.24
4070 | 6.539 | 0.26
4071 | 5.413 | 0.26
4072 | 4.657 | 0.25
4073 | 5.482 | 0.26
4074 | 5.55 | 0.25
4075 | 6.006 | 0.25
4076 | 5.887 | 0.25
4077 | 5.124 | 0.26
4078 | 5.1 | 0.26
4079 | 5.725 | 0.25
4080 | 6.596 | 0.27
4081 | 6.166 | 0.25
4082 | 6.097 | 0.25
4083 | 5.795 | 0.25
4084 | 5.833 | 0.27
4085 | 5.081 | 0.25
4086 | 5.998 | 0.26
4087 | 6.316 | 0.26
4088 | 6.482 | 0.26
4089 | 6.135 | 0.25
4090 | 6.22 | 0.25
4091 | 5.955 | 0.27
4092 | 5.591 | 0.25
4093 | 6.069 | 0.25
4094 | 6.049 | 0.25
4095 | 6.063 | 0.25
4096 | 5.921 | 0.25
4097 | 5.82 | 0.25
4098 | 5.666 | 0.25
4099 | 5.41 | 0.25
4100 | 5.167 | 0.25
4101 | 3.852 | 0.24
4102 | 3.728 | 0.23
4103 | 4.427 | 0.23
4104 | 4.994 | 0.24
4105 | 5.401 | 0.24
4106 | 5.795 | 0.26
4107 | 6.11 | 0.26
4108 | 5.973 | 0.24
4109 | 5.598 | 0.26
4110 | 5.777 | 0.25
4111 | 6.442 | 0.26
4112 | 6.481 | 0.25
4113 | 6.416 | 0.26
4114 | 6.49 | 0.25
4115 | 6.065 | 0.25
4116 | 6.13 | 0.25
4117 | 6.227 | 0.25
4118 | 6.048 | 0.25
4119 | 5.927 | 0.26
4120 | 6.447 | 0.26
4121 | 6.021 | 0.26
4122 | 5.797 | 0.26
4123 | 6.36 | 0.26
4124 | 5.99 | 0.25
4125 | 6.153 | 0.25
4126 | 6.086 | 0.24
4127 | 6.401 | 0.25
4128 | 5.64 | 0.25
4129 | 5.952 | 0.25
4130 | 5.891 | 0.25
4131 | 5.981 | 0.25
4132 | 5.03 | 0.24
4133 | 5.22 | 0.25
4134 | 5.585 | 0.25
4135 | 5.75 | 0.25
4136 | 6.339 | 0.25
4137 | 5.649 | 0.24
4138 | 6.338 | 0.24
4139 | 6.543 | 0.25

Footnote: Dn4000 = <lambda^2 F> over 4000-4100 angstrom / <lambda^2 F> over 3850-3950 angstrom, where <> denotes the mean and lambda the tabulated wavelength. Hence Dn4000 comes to 1.59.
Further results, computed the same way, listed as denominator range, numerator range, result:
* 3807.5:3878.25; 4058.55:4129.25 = 1.73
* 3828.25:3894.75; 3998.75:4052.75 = 1.71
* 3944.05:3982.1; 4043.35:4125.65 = 1.55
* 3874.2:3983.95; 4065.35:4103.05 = 1.58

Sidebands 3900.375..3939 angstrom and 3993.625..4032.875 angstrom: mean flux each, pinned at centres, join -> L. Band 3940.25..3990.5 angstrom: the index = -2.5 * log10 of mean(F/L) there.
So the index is 0.131 mag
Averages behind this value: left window 3.68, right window 5.8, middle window 4.17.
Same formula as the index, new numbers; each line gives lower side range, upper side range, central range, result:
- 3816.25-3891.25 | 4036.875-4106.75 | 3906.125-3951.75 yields 0.148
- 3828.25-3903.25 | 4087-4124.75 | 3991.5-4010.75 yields -0.161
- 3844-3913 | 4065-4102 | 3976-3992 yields -0.073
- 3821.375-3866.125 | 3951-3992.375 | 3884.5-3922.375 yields -0.163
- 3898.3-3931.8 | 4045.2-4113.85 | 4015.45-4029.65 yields -0.166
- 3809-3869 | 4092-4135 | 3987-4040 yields -0.156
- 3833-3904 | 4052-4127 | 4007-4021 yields -0.163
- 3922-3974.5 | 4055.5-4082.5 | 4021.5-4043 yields -0.200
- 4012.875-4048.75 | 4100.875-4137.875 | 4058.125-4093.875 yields 0.012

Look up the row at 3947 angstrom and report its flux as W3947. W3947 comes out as 5.391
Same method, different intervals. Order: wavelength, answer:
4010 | 6.282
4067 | 5.363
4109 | 5.598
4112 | 6.481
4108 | 5.973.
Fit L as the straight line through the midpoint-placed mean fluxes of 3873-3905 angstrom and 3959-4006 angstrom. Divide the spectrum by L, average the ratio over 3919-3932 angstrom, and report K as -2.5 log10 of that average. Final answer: 0.27 mag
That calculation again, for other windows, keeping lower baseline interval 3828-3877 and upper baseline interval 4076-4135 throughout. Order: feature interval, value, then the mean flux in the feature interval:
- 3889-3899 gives -0.13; 4.48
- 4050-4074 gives -0.03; 5.6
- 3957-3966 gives 0.24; 3.67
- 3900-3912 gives -0.17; 4.77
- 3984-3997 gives -0.17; 5.62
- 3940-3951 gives 0.01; 4.39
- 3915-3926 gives -0.02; 4.29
